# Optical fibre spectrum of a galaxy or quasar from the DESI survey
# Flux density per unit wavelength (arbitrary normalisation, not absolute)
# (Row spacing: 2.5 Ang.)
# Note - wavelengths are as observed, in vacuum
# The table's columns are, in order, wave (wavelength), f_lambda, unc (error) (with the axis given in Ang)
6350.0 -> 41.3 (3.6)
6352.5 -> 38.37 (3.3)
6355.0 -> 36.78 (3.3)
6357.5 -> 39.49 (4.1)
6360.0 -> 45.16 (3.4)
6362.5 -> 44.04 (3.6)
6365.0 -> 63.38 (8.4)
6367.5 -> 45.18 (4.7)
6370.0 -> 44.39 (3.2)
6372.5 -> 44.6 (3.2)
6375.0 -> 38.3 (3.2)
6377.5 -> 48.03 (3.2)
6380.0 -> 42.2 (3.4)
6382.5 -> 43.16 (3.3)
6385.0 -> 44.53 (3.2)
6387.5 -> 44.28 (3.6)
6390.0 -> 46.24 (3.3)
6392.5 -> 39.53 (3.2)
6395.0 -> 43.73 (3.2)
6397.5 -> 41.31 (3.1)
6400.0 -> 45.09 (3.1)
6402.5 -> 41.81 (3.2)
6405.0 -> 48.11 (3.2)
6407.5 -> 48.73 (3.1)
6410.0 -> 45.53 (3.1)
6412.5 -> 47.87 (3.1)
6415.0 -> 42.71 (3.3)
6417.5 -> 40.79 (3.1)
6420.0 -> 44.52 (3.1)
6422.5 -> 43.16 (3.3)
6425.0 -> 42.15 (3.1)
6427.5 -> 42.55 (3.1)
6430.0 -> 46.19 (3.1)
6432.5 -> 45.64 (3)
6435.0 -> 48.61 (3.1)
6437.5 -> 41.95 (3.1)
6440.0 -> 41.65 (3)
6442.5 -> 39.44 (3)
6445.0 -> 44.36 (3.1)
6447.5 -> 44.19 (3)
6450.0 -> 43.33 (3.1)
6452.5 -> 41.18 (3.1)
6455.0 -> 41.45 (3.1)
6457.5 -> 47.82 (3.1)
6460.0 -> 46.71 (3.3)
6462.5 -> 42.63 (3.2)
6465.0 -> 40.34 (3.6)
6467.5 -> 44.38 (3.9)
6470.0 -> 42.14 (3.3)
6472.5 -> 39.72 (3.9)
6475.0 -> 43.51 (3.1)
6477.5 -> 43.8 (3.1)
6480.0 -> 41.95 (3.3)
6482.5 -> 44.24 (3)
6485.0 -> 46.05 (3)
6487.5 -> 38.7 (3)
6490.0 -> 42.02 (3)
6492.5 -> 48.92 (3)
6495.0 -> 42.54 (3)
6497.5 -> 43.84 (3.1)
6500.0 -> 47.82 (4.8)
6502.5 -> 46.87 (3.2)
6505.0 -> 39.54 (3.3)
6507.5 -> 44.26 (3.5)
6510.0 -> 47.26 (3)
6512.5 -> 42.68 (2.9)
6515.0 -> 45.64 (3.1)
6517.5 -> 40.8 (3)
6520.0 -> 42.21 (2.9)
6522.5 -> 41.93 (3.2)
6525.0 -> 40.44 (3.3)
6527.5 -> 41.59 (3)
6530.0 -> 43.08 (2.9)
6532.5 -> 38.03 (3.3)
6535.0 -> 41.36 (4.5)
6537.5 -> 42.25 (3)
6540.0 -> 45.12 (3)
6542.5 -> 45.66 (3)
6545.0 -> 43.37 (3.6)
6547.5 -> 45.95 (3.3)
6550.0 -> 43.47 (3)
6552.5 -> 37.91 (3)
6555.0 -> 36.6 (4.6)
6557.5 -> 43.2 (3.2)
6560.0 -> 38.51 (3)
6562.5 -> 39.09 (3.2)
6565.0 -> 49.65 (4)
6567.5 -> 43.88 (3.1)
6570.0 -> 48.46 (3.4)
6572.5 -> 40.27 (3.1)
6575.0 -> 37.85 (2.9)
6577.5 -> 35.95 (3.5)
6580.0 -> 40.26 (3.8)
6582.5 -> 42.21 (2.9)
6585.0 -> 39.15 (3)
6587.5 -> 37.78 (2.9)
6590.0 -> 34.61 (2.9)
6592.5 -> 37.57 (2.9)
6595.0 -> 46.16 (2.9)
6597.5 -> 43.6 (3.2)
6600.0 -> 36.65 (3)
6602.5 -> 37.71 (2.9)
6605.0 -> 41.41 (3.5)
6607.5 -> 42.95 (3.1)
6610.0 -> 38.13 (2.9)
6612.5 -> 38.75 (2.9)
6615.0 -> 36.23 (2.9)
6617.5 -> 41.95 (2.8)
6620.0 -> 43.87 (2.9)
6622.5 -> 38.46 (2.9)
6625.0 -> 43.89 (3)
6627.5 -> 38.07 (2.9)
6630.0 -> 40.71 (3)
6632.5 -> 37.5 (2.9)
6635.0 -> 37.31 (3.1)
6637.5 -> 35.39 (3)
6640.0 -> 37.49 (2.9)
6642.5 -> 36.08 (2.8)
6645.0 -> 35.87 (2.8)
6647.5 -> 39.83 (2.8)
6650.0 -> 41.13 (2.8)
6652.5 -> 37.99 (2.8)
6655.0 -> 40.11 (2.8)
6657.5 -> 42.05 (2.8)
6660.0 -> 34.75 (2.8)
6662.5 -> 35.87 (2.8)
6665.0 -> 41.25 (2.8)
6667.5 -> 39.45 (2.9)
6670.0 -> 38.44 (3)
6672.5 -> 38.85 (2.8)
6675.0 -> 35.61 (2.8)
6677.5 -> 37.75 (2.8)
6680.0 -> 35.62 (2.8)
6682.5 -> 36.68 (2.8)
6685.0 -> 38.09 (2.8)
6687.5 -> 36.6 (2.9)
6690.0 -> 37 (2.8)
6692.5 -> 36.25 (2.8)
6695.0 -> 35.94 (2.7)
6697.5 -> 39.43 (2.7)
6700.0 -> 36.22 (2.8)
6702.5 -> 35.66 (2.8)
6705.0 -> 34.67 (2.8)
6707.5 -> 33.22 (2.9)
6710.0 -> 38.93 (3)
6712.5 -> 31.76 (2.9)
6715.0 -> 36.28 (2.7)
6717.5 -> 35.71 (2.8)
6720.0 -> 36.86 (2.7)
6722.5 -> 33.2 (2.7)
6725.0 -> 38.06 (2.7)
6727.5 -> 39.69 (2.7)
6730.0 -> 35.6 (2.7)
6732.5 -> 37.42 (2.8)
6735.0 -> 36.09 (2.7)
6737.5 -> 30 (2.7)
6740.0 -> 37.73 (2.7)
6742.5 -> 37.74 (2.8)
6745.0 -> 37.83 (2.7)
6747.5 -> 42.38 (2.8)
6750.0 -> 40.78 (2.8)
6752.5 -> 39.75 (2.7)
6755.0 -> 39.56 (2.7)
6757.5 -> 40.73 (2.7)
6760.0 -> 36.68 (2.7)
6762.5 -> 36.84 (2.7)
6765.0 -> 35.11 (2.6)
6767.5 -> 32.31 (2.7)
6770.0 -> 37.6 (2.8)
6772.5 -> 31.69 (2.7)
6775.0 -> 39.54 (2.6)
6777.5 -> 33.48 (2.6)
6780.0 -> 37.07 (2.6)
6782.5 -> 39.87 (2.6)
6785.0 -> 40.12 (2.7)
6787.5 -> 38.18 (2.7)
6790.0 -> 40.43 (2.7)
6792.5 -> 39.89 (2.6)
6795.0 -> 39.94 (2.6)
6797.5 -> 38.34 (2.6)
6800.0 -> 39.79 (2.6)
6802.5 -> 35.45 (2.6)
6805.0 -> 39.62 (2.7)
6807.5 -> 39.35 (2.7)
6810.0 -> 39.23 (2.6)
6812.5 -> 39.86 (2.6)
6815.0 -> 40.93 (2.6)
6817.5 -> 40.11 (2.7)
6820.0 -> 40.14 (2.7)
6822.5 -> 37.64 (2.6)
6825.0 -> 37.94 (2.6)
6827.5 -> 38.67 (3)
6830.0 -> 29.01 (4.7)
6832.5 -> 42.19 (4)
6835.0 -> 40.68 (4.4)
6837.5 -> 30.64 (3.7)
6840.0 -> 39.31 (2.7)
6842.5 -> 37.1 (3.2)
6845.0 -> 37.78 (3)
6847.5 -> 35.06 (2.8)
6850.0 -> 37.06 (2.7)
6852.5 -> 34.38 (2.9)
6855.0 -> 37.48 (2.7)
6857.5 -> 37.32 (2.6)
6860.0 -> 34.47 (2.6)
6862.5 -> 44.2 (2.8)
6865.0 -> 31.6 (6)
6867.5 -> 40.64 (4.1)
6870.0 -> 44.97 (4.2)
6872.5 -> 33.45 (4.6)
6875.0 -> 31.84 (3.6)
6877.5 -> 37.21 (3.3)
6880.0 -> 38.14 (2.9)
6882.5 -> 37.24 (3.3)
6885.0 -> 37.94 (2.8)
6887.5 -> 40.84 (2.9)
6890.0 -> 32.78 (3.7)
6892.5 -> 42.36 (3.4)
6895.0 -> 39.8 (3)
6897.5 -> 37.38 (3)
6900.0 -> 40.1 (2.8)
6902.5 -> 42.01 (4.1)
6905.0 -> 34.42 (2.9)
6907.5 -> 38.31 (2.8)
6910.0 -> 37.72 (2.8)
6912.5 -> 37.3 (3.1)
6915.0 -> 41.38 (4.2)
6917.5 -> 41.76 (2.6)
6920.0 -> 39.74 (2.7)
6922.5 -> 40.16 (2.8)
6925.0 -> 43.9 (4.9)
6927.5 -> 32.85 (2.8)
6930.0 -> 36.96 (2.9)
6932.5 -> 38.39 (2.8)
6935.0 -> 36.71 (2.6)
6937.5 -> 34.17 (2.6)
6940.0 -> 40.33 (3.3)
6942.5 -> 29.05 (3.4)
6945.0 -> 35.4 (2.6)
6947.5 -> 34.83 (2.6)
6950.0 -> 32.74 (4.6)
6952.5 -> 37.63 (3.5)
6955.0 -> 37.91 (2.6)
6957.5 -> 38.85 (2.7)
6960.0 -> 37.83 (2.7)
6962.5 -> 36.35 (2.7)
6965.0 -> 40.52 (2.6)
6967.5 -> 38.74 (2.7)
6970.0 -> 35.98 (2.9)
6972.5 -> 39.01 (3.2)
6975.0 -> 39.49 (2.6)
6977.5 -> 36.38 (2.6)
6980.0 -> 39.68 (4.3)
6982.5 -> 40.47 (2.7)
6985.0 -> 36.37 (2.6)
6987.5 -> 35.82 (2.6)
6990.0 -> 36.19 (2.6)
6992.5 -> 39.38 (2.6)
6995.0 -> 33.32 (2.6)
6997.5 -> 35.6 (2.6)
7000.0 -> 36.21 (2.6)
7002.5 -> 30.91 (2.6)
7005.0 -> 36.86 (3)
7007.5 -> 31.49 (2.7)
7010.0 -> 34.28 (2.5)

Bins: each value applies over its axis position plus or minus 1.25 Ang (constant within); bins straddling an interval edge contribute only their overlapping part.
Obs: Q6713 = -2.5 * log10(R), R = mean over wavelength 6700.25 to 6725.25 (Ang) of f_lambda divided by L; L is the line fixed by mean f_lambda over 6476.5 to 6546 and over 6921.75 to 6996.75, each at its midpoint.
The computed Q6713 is 0.15 mag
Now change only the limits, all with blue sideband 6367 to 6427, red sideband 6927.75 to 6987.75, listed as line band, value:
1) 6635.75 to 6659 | 0.068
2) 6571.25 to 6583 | 0.070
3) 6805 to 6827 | -0.017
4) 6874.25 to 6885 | 0.043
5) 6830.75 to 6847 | 0.027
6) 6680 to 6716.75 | 0.116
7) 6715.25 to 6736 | 0.094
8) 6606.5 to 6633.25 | 0.030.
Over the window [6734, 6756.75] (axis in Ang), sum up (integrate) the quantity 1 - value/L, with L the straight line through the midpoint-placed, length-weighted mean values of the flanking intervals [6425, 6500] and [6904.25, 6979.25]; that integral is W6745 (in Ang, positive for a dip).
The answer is 1.1 Ang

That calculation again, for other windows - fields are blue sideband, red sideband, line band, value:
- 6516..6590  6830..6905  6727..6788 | 2.6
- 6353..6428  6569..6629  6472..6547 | -2.5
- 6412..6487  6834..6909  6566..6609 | 1.1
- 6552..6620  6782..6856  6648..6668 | 0.3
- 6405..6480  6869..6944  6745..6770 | 1.0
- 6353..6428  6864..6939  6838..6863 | 1.1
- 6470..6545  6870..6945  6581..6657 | 4.3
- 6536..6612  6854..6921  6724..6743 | 1.5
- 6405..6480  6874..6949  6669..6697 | 2.5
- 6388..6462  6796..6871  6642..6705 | 4.2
